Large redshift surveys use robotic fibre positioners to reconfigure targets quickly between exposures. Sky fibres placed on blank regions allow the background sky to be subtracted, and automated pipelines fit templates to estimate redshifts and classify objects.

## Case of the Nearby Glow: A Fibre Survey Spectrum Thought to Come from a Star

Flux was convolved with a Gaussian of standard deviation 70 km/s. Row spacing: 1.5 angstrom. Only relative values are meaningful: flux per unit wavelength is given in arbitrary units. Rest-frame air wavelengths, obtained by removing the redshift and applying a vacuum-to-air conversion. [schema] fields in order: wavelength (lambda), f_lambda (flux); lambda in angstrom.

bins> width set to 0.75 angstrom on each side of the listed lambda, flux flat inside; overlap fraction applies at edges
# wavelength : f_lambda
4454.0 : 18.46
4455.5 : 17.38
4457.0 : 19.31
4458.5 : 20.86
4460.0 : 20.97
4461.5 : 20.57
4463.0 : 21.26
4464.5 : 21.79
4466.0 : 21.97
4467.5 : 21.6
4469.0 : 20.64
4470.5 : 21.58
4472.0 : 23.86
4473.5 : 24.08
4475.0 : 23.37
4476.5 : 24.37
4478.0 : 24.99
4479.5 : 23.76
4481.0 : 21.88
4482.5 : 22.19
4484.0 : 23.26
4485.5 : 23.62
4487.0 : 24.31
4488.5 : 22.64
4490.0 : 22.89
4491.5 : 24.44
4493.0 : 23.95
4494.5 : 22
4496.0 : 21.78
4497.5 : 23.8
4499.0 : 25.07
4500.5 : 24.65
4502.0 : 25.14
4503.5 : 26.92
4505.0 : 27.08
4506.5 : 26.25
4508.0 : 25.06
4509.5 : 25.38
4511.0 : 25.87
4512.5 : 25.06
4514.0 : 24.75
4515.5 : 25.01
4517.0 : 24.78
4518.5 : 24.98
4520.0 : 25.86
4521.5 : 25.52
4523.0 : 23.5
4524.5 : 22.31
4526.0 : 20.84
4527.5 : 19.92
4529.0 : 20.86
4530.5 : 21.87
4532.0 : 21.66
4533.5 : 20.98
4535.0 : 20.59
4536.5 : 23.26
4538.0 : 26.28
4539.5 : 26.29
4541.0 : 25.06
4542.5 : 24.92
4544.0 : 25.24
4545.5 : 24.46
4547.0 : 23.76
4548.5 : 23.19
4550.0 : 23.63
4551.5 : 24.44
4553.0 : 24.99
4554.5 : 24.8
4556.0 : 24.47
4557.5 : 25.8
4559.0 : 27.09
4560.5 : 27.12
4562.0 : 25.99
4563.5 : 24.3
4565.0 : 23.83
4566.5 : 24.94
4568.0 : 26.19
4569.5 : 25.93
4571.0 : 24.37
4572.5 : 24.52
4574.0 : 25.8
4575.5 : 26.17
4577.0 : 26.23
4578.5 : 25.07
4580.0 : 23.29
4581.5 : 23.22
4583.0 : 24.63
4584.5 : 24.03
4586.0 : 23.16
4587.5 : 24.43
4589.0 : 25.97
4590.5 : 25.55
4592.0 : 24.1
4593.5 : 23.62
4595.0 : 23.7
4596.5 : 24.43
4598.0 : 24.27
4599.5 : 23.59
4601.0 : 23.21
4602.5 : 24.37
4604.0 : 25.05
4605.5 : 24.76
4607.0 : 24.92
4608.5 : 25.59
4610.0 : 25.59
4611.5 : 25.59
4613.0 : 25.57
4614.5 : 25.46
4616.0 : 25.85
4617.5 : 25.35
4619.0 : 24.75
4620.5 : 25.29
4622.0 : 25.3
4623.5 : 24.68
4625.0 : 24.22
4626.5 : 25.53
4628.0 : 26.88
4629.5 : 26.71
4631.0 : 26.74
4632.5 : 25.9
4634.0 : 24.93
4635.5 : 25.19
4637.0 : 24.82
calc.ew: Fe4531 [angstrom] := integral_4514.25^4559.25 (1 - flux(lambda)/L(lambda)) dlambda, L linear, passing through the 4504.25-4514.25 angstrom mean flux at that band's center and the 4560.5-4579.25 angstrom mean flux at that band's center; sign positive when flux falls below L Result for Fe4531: 3.0 angstrom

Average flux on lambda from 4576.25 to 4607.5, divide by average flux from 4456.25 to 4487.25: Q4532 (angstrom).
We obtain 1.09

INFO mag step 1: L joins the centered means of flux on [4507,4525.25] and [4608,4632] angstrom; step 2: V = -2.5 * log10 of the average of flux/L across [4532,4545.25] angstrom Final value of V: 0.05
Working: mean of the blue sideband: 24.9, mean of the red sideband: 25.6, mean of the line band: 24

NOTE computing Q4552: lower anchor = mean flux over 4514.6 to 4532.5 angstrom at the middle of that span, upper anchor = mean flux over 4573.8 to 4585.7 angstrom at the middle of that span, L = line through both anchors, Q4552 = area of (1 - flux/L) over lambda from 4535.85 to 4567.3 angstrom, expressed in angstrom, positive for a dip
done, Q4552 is -1.4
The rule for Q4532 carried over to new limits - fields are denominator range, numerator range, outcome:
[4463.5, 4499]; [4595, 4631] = 1.09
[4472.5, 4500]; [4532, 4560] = 1.04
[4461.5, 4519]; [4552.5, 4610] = 1.04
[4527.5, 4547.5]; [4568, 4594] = 1.06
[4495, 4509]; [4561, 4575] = 1.00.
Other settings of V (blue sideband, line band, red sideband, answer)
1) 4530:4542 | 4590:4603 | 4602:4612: 0.036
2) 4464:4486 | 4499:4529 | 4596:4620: -0.051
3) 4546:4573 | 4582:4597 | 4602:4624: 0.034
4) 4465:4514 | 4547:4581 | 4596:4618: -0.023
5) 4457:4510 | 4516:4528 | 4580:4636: 0.010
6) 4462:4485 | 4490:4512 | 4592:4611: -0.076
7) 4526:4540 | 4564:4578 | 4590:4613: -0.078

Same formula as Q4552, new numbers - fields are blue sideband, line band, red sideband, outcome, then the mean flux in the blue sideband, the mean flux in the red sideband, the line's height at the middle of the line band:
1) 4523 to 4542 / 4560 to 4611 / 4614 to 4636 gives -1.1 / 22.6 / 25.5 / 24.3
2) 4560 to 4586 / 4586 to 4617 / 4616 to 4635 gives 0.6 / 25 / 25.5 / 25.3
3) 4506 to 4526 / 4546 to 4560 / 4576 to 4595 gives -0.1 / 24.8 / 24.4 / 24.6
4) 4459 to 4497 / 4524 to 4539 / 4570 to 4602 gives 1.1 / 22.7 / 24.5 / 23.6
